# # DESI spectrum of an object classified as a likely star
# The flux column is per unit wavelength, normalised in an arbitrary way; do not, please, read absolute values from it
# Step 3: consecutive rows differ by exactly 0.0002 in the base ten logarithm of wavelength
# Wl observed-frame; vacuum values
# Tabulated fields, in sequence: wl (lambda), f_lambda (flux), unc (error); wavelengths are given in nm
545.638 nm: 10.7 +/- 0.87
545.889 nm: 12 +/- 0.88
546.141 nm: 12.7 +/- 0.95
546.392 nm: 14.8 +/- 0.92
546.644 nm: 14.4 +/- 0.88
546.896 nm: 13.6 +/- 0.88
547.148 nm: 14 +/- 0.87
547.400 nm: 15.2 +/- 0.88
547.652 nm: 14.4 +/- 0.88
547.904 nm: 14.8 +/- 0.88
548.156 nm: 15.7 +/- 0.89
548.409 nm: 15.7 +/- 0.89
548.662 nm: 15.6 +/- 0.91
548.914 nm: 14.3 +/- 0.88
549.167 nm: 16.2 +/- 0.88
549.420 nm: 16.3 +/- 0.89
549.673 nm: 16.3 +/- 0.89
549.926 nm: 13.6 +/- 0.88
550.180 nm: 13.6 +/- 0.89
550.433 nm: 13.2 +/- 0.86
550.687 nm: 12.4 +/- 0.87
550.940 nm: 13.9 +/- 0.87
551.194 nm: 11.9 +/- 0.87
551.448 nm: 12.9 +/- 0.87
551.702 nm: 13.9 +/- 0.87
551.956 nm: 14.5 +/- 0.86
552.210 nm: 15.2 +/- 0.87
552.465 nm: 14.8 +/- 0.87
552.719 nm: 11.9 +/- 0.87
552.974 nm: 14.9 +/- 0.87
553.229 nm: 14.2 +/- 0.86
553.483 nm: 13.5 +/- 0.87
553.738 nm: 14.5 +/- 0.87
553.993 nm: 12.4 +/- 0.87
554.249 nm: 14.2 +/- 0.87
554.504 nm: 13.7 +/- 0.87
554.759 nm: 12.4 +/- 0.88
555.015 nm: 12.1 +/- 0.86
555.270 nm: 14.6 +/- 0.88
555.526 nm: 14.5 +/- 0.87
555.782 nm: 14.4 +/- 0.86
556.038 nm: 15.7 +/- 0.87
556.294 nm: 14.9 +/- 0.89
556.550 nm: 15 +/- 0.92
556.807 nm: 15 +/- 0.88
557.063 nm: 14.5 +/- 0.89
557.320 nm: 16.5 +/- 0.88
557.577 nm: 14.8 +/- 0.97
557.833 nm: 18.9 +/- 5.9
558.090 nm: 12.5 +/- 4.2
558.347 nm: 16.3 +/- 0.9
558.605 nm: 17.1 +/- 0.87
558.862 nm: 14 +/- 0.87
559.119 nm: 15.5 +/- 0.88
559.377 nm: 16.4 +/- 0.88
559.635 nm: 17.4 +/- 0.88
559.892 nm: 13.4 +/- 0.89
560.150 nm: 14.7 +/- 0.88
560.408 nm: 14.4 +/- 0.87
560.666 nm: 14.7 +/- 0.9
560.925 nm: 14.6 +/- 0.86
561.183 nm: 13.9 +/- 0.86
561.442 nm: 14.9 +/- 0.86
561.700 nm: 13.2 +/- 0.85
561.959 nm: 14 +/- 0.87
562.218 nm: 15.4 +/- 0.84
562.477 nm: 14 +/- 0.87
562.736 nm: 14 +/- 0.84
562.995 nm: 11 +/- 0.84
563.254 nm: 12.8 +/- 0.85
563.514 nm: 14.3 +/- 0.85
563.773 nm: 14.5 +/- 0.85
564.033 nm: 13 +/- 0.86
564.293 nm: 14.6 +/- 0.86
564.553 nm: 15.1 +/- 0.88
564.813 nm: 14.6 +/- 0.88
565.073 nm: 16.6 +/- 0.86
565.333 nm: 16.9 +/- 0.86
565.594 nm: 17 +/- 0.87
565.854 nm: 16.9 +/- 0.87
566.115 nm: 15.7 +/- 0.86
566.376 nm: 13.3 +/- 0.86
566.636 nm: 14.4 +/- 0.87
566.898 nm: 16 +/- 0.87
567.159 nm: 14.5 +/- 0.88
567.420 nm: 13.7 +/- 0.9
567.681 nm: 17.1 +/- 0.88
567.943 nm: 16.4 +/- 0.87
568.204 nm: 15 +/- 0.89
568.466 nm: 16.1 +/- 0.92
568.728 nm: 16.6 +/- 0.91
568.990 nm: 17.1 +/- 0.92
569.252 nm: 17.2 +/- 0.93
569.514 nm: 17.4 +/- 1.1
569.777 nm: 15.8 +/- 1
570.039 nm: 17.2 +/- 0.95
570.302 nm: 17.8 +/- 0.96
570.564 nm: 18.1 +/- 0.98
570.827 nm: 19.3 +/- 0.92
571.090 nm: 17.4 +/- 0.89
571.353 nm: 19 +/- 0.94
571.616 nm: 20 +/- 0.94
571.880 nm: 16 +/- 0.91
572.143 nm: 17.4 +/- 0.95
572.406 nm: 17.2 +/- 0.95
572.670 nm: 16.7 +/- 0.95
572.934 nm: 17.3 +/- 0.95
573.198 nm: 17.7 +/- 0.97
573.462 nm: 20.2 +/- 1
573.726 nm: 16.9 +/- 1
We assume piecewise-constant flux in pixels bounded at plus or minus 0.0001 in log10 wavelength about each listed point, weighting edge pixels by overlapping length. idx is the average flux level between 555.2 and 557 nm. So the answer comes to 14.9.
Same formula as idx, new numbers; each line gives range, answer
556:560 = 15.5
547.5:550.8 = 14.8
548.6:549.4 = 15.5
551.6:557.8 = 14.3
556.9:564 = 14.7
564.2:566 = 16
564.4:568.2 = 15.6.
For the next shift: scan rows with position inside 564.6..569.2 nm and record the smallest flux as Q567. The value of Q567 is 13.3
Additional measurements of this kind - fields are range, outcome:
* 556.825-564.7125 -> 11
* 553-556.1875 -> 12.1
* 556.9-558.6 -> 12.5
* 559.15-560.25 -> 13.4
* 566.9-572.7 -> 13.7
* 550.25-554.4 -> 11.9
